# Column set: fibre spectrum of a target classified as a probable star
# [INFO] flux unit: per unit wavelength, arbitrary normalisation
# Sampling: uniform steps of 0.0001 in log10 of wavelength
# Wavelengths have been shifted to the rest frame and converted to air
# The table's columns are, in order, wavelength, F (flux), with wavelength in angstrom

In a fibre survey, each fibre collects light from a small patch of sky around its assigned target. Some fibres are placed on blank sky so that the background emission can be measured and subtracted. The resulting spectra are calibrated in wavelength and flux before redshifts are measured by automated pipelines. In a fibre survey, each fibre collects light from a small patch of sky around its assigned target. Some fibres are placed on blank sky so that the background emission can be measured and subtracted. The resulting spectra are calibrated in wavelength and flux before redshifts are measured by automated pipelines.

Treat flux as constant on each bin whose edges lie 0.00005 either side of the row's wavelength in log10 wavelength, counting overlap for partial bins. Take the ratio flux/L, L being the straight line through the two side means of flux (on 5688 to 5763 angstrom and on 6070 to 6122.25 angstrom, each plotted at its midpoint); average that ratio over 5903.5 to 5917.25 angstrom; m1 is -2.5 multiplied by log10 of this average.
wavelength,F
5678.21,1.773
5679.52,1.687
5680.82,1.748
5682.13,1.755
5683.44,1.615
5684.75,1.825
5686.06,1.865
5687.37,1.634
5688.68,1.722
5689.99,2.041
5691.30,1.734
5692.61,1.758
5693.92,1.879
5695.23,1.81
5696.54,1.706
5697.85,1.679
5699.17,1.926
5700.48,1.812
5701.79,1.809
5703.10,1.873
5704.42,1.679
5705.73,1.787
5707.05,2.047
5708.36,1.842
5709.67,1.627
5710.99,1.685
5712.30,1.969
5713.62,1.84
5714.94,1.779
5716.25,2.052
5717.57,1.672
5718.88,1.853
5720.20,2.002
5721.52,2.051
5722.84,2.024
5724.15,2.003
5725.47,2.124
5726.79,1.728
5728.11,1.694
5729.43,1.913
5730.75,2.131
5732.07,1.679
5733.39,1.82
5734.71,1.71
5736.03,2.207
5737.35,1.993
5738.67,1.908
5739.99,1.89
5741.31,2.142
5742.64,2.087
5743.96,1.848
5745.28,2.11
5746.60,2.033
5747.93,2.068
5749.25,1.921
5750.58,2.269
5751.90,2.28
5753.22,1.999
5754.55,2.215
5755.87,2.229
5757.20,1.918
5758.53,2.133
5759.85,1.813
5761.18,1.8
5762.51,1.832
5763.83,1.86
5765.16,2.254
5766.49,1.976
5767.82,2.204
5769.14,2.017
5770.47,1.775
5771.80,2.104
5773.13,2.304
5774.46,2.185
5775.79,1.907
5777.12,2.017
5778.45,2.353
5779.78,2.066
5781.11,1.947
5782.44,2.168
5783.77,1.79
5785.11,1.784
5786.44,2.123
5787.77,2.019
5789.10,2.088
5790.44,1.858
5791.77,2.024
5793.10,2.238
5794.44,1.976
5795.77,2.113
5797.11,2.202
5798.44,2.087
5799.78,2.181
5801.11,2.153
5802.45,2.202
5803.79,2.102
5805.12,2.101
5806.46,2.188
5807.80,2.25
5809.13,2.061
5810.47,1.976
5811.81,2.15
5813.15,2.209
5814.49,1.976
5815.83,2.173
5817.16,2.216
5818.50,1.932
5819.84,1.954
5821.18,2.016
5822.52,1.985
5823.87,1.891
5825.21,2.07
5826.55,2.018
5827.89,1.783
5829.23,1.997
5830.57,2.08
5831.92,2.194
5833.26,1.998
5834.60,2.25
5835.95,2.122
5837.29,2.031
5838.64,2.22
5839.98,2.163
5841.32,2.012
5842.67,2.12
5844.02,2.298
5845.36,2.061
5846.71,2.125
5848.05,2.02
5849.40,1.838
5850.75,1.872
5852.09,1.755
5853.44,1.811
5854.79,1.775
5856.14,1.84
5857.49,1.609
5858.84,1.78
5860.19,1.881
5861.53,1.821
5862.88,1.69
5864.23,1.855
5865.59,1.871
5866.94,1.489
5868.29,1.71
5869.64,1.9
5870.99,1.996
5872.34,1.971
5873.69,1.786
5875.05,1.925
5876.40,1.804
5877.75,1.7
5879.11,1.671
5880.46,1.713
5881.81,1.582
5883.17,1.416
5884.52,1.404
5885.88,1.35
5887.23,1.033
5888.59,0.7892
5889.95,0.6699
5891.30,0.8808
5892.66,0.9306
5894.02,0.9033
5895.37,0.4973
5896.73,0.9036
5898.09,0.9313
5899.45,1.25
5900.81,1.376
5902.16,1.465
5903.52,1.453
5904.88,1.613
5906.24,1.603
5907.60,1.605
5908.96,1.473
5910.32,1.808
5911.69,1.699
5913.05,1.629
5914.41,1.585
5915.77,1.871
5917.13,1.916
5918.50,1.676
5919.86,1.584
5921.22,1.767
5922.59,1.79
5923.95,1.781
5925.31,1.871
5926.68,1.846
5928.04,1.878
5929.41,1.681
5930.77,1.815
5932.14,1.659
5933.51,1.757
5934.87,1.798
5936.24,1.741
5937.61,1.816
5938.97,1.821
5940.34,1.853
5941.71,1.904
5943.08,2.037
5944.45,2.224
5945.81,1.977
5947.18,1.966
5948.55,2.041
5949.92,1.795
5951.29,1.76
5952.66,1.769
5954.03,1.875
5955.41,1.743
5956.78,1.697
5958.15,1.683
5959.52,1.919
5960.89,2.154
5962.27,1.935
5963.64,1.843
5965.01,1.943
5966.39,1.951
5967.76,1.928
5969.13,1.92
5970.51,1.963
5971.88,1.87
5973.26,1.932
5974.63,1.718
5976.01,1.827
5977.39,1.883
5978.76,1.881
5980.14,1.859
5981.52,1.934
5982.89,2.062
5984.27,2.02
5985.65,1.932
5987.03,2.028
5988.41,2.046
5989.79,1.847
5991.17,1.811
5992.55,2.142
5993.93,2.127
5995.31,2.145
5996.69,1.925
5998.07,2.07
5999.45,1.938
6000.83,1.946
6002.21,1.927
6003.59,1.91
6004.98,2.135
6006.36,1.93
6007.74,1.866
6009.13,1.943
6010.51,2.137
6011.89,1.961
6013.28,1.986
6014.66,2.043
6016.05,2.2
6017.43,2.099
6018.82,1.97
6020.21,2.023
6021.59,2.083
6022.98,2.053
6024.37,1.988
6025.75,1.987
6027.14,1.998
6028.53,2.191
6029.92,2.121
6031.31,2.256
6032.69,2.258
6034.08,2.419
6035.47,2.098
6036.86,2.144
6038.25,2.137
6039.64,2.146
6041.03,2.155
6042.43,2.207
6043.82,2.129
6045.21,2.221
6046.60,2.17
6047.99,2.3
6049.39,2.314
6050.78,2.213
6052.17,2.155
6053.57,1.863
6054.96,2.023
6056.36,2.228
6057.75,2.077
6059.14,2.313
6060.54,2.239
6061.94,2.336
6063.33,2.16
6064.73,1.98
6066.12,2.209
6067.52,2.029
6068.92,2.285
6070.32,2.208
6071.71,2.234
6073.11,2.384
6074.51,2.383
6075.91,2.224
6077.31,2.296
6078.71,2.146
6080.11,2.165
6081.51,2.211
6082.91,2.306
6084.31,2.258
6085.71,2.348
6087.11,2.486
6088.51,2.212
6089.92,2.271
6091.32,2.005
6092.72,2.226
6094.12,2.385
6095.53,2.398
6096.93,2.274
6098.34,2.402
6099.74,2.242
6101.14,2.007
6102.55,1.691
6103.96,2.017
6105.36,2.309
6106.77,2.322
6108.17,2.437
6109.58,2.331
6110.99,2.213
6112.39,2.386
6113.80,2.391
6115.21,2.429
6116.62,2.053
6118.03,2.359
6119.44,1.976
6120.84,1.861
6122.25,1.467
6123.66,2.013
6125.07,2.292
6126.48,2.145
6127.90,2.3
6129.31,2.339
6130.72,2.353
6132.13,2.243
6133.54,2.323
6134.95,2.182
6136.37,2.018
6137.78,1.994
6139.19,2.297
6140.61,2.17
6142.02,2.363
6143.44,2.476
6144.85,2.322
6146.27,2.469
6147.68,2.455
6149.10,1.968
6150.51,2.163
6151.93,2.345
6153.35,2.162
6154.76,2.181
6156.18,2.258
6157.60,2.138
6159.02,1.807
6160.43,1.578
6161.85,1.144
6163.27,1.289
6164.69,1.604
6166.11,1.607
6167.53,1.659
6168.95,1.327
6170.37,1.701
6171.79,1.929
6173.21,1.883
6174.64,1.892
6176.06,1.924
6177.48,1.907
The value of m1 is 0.24 mag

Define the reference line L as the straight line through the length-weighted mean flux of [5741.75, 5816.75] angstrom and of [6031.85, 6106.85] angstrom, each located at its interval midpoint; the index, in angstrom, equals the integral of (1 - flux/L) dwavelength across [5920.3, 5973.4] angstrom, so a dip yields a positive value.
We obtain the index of 7.1 angstrom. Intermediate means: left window 2.07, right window 2.21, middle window 1.86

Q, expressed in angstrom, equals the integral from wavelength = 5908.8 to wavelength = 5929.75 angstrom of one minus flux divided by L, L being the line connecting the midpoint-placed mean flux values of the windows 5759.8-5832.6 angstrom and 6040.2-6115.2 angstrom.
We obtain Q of 3.7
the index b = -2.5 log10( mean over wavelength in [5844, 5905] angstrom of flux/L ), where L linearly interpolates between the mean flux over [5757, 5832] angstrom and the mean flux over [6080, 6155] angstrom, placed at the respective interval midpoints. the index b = 0.32 mag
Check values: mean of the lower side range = 2.05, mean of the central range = 1.56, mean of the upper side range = 2.22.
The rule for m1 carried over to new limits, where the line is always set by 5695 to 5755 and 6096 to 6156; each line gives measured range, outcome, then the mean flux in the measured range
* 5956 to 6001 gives 0.09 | 1.94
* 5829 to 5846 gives -0.06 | 2.12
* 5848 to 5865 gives 0.12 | 1.8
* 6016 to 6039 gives 0.01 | 2.12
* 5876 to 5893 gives 0.48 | 1.3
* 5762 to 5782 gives -0.06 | 2.06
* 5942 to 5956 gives 0.09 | 1.92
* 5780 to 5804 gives -0.05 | 2.06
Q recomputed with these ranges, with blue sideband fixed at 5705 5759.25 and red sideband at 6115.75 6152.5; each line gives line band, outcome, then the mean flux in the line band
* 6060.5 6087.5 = -1.07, 2.24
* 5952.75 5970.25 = 1.76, 1.88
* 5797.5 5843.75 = -1.79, 2.09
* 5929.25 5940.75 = 1.67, 1.77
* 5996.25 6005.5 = 0.60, 1.98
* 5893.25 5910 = 6.44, 1.27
